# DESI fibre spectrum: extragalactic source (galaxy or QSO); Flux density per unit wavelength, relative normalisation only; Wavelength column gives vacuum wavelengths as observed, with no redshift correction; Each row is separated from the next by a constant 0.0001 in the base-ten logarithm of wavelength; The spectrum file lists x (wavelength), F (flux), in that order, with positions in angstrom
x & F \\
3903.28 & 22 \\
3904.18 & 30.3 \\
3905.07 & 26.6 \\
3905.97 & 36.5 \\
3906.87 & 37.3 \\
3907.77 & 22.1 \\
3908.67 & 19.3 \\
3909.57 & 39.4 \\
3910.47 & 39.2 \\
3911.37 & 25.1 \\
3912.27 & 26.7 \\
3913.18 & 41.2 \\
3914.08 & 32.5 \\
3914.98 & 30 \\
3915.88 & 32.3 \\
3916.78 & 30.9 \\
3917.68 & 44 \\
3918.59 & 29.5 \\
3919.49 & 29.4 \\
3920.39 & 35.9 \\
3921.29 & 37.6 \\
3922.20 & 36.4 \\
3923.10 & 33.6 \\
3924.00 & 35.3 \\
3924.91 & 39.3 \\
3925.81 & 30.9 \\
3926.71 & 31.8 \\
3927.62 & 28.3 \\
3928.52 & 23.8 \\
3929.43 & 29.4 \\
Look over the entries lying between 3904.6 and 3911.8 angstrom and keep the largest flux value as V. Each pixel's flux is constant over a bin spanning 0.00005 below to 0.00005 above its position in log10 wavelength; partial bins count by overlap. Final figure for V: 39.4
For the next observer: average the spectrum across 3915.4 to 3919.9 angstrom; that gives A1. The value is 33.2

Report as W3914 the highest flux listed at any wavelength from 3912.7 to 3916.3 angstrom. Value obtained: 41.2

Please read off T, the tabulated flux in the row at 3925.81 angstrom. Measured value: 30.9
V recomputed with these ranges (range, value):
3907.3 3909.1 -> 22.1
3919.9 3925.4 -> 39.3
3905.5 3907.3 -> 37.3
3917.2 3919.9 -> 44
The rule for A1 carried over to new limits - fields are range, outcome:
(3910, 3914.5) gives 32.9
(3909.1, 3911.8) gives 34.5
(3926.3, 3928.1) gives 29.9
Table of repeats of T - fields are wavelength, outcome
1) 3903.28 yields 22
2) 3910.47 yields 39.2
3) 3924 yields 35.3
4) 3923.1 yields 33.6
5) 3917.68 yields 44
